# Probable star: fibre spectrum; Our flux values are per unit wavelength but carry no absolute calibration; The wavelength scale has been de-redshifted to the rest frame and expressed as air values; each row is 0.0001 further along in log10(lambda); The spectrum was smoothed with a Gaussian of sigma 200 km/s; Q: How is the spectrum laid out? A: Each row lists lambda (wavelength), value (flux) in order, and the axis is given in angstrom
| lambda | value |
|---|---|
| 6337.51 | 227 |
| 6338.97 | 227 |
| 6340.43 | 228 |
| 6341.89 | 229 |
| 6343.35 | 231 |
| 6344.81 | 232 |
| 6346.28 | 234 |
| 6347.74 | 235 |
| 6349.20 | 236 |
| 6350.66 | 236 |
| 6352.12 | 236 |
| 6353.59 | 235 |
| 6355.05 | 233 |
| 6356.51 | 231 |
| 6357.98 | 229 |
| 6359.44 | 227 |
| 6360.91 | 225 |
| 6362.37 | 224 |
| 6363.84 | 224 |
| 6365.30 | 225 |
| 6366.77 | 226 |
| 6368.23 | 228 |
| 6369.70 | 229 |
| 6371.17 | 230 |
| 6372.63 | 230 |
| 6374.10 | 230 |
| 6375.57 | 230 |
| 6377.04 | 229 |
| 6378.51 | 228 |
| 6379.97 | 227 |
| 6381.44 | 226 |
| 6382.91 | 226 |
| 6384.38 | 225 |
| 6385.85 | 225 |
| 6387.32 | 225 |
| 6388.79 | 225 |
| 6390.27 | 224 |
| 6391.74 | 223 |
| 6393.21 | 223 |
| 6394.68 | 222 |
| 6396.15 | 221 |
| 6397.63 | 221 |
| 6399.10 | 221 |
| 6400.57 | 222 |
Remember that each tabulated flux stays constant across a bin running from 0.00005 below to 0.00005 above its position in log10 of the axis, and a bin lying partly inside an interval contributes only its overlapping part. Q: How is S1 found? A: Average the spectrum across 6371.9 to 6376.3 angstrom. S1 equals 230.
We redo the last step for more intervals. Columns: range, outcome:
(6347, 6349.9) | 236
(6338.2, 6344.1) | 229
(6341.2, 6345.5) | 231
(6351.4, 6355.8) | 235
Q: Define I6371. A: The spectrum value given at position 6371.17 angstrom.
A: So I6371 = 230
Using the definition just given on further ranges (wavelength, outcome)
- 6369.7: 229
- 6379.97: 227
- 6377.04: 229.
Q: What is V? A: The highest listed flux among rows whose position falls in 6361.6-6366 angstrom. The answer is 225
